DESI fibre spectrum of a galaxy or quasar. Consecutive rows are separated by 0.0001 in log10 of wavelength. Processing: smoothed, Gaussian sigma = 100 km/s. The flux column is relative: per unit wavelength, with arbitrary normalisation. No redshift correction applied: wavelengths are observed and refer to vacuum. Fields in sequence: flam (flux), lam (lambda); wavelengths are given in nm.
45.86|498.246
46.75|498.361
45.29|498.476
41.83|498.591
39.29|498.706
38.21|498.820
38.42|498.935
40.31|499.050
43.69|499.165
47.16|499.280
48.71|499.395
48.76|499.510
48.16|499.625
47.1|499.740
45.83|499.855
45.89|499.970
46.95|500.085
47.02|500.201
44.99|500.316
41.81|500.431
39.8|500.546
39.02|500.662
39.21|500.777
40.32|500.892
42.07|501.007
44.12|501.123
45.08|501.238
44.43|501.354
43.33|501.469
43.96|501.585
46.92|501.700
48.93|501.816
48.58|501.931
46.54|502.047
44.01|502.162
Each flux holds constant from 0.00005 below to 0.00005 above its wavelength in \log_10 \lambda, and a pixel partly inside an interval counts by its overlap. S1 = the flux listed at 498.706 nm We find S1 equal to 39.29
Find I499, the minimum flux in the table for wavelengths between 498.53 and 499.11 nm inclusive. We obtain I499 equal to 38.21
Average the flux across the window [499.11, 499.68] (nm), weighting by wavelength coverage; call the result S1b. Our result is 47.3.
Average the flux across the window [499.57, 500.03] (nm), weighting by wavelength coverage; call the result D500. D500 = 46.8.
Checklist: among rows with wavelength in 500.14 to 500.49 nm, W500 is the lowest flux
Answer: 41.81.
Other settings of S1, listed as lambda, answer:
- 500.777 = 39.21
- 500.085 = 46.95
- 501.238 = 45.08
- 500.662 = 39.02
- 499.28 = 47.16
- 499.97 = 45.89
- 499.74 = 47.1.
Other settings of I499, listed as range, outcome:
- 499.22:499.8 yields 47.1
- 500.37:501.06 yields 39.02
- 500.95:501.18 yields 42.07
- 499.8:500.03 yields 45.83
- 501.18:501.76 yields 43.33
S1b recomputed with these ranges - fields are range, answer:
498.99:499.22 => 41.9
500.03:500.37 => 46.2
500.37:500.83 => 40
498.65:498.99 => 38.7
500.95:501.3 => 43.7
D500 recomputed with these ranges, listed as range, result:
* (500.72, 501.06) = 40.6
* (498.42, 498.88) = 41.2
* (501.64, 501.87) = 47.9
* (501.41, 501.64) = 43.6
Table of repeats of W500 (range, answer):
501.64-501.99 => 46.92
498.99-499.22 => 40.31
